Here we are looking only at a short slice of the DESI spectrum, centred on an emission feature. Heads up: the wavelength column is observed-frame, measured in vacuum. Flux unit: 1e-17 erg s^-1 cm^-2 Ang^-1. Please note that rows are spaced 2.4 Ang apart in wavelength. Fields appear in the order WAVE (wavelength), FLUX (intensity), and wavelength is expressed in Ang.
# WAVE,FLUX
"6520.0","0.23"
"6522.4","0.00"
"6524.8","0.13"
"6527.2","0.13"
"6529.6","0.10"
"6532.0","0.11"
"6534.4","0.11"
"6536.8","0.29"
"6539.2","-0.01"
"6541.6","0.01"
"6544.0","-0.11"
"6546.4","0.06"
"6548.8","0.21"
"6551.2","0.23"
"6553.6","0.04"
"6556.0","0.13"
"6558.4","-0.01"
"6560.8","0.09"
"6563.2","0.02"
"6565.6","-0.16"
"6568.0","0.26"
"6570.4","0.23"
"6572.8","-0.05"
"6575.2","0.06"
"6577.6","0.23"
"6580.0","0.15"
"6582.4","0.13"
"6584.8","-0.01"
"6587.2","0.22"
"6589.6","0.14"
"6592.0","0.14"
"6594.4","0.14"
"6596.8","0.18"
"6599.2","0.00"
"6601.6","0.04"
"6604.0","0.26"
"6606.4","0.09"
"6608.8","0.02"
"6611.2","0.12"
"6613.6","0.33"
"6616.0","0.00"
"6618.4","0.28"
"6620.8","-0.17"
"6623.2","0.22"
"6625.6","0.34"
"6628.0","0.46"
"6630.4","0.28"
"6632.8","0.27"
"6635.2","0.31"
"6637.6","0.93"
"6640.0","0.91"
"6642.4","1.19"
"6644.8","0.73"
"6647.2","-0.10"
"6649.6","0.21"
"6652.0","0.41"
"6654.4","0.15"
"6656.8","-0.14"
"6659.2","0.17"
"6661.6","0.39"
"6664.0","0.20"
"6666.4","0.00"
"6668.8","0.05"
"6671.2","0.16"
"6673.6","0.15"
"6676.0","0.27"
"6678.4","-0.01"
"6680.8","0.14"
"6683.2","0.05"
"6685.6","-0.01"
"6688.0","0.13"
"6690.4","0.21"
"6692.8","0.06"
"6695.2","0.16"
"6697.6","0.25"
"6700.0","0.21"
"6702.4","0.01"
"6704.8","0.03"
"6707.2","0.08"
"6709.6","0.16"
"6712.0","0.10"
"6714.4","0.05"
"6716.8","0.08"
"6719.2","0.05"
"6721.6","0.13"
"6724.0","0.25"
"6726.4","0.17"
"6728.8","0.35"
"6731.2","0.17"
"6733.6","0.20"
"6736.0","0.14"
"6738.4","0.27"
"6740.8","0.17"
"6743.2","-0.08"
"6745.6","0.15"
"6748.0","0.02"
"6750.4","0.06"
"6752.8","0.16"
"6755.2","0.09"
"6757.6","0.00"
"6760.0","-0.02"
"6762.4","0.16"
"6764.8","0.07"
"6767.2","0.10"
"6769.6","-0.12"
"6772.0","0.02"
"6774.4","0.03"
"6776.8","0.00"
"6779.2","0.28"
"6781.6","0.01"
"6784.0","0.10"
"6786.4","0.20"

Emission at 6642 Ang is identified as [O II]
